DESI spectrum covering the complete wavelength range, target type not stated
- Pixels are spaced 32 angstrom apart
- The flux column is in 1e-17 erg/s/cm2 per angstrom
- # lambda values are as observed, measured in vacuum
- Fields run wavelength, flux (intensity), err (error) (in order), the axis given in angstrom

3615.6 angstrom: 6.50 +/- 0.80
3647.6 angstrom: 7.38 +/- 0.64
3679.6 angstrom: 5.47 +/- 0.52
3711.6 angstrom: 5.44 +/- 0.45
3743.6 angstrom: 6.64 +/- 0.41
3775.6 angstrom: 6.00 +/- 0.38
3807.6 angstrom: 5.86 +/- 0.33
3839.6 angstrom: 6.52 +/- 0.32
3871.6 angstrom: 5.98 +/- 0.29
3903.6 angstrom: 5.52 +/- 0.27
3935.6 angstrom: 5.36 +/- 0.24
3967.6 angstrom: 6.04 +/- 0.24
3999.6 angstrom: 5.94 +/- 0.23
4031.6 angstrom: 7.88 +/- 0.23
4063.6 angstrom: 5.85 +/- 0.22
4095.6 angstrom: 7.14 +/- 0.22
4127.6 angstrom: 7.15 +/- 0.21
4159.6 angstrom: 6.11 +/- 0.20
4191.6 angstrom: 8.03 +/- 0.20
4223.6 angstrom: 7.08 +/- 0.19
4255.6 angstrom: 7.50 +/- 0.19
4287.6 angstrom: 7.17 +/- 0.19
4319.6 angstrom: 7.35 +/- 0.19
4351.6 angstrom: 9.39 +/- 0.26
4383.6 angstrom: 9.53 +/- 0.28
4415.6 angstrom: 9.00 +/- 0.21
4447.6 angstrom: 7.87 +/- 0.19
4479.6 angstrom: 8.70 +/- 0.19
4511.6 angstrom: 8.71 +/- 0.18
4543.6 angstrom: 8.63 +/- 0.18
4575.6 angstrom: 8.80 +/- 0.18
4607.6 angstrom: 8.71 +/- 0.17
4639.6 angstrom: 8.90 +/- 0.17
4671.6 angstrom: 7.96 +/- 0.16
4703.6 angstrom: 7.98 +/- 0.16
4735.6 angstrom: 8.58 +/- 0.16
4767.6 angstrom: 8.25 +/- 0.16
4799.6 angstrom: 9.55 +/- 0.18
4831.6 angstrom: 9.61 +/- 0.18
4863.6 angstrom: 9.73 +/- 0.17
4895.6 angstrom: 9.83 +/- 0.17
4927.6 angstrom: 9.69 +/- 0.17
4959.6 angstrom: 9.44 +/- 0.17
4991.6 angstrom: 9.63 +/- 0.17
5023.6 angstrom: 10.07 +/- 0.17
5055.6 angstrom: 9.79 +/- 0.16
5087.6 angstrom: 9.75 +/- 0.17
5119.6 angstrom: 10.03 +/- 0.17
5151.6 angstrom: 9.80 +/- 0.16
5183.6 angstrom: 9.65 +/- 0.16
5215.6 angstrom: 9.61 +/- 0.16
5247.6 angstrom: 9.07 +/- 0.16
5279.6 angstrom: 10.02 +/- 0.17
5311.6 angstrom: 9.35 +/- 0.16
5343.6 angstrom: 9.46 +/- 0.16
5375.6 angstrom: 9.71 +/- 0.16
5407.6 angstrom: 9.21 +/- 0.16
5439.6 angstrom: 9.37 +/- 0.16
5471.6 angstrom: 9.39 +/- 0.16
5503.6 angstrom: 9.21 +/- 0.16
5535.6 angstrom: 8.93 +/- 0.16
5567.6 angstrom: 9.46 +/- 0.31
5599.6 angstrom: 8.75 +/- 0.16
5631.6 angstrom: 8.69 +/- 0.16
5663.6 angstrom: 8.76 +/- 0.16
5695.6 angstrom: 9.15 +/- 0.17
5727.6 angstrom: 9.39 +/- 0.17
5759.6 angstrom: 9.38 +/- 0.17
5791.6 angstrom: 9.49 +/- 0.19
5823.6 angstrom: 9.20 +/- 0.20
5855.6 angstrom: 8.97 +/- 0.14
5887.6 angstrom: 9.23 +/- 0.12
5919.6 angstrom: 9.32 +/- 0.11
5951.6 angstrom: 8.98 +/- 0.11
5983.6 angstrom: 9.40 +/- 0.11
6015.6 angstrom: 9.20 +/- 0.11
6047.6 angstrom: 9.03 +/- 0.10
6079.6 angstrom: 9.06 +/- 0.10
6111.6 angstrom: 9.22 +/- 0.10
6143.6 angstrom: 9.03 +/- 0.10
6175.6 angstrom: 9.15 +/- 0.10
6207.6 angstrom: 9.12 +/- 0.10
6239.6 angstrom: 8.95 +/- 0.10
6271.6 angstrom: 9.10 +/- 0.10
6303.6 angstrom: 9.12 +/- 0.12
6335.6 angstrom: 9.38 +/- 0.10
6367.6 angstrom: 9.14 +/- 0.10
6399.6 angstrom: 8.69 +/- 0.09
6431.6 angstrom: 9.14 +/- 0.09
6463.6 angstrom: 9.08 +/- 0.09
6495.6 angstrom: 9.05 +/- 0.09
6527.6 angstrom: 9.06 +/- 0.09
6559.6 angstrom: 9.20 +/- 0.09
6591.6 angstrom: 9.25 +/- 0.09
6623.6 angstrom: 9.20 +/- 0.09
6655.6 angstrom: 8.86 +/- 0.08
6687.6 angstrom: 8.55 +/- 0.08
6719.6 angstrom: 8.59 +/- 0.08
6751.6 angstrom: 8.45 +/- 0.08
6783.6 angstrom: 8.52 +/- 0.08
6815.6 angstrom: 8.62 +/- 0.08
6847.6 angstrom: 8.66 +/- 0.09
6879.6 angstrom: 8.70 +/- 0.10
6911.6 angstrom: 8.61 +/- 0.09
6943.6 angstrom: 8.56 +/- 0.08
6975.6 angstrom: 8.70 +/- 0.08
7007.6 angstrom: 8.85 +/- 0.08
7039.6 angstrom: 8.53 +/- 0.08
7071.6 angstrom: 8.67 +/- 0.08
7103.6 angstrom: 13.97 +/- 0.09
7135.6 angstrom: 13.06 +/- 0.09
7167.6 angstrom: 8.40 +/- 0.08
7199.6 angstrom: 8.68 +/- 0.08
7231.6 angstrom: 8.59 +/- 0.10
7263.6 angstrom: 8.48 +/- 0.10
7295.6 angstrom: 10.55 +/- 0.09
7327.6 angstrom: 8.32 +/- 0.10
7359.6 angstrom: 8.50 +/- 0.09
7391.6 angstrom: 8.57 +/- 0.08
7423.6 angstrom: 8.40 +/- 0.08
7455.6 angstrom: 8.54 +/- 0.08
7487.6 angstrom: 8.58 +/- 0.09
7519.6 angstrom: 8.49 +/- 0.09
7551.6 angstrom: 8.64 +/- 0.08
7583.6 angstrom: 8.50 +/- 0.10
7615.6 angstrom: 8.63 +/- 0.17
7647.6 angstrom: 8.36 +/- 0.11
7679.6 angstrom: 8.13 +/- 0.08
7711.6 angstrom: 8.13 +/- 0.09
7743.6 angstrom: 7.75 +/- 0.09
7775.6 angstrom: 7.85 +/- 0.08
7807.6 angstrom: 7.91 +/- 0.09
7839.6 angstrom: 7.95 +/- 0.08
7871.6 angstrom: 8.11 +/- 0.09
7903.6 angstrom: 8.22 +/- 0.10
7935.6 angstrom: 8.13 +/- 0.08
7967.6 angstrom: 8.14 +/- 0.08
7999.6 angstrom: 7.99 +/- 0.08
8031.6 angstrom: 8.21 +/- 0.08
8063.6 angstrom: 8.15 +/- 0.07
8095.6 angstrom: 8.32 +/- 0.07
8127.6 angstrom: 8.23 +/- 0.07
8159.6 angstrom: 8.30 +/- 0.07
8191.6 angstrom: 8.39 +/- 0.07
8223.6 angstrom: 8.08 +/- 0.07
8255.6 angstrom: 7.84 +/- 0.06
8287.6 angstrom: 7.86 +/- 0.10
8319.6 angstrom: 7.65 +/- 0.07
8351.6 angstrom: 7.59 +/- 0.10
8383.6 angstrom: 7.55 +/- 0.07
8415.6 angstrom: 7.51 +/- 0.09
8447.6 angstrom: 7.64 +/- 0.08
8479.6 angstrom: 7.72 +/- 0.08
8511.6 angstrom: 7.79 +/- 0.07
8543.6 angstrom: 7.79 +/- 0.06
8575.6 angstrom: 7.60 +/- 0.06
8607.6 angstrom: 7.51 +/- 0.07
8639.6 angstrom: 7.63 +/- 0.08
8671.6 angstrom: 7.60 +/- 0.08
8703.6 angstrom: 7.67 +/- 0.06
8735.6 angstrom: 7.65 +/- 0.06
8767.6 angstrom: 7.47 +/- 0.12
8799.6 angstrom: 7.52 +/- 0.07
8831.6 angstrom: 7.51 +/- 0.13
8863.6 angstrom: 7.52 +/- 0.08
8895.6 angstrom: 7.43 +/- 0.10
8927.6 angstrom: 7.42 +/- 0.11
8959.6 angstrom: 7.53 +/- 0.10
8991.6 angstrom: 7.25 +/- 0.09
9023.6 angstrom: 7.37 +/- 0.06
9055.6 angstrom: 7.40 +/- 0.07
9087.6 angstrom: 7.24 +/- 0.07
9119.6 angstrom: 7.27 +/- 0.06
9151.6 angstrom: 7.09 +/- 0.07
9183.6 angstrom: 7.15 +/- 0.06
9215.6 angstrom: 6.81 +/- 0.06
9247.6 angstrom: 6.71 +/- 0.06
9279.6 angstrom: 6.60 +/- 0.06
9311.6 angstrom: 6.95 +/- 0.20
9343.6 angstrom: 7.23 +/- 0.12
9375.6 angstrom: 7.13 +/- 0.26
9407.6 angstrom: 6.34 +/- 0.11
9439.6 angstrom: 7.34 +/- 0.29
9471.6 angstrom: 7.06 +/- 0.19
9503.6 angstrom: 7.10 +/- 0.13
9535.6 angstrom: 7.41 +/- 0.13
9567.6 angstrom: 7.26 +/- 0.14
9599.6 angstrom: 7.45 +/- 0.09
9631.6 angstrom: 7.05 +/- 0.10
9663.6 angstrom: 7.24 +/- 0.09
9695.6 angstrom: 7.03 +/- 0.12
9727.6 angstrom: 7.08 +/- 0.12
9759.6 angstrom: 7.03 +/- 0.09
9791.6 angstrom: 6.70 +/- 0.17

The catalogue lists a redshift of 0.08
